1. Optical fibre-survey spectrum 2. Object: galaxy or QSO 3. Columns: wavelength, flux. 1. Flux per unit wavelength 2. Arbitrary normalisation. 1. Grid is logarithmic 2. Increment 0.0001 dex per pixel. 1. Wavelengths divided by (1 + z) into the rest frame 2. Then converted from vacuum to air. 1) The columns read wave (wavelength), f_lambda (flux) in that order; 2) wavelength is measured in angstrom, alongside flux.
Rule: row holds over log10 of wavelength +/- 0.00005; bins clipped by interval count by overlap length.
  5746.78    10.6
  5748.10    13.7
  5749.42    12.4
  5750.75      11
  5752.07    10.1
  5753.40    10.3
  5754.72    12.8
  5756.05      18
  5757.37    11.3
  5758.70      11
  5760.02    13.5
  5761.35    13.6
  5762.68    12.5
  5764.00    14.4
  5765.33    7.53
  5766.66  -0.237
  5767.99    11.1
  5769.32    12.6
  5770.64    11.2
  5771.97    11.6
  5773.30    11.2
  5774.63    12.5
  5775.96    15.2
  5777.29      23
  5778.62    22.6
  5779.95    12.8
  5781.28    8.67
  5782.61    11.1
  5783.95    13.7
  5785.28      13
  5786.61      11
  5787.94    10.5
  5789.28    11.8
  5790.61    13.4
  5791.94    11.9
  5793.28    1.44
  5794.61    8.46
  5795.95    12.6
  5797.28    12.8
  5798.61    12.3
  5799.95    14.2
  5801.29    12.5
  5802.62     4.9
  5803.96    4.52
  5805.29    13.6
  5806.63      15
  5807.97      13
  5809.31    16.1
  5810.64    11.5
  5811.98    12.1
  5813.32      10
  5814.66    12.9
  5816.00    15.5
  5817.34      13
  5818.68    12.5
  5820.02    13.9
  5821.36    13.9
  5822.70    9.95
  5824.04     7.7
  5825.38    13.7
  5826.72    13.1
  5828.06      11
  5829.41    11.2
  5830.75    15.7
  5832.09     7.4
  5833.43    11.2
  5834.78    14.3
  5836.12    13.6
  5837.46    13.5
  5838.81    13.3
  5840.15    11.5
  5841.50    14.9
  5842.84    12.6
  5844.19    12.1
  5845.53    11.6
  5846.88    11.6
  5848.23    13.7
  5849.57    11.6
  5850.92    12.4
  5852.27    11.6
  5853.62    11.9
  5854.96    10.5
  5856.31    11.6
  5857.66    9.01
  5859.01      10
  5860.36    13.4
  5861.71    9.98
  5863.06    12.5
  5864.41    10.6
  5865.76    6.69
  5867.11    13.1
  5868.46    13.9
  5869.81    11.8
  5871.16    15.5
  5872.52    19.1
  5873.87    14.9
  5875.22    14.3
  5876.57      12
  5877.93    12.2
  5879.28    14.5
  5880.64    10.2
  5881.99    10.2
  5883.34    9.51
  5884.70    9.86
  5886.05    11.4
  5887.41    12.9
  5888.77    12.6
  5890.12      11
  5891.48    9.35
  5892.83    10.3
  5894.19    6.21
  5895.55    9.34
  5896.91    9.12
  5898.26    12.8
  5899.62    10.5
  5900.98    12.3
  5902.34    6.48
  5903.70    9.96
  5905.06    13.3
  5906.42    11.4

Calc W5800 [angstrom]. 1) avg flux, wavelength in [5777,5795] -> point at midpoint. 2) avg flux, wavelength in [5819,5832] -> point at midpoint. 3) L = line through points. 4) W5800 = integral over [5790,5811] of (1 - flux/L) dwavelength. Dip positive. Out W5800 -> 1.76 angstrom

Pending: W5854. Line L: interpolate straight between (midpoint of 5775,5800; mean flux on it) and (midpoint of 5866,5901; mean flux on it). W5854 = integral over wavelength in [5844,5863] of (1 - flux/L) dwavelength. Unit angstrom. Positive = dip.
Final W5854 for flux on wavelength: 0.9 angstrom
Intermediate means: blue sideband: 12.6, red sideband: 11.8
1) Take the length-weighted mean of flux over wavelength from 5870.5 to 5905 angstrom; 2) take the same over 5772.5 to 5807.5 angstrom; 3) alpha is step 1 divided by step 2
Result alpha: 0.95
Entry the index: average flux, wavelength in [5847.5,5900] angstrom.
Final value 11.6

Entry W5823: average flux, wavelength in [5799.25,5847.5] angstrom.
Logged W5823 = 12.2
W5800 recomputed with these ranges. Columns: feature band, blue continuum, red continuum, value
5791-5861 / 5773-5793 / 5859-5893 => 4.9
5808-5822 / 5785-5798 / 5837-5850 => -1.9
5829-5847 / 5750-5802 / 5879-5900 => -2.1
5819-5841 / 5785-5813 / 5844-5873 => -1.1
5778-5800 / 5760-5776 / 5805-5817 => 0.5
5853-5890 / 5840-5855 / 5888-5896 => -3.6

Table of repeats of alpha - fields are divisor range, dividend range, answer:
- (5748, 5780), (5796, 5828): 0.96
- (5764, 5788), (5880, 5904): 0.83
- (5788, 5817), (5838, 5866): 1.02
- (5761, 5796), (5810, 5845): 1.05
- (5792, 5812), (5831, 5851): 1.13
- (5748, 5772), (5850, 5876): 1.07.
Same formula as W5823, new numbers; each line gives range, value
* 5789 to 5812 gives 11.2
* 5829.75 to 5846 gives 12.6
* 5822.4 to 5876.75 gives 12.2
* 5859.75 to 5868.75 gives 11.3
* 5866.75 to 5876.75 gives 14.5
